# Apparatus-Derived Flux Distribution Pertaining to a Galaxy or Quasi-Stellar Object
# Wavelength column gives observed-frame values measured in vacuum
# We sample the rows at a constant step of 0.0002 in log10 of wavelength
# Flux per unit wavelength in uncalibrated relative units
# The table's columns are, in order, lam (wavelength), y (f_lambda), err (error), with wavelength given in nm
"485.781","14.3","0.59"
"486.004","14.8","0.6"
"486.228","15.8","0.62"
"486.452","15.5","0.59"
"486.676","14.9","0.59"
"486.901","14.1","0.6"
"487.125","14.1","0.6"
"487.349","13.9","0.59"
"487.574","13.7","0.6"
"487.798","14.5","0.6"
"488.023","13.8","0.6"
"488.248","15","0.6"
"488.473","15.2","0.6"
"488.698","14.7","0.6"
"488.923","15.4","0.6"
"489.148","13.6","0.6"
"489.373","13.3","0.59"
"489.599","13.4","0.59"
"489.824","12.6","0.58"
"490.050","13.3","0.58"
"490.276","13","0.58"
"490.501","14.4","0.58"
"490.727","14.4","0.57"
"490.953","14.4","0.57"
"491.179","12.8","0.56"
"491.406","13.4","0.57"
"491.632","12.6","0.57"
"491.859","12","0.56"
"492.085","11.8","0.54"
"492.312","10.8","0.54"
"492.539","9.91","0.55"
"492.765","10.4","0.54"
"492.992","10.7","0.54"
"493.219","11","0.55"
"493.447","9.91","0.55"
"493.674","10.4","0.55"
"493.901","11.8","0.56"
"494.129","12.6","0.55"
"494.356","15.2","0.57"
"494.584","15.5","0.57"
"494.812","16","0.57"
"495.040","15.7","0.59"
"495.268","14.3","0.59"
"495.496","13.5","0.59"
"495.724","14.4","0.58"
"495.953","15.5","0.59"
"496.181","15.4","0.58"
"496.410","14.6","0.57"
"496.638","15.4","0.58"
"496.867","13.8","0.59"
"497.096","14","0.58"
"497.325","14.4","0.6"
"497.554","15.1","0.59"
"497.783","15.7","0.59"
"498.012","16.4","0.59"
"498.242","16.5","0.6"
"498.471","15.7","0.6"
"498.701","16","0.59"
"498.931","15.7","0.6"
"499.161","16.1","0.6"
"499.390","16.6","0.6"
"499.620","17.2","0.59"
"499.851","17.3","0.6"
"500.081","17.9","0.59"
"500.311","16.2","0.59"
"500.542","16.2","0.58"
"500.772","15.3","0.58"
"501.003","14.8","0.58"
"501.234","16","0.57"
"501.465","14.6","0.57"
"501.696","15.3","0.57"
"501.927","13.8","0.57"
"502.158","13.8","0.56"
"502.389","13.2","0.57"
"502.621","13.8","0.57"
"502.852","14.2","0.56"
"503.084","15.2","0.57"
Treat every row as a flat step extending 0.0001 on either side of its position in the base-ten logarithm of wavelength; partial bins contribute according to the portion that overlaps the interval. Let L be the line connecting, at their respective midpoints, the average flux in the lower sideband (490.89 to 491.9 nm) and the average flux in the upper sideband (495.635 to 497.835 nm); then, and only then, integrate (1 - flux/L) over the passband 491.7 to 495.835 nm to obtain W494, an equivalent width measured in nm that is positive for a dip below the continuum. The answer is 0.39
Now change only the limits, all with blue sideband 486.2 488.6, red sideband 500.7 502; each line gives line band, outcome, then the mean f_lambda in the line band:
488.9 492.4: 0.36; 13.2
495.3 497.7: 0.04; 14.6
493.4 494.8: 0.17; 12.9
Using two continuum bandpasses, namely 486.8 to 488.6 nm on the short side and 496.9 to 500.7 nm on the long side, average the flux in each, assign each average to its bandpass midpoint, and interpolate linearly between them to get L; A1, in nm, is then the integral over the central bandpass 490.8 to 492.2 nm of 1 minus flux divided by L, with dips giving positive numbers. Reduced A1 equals 0.188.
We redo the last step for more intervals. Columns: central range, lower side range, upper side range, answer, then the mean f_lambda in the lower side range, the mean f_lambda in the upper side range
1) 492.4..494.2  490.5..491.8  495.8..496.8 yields 0.431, 13.5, 15.1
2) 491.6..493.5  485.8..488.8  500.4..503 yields 0.473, 14.6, 14.7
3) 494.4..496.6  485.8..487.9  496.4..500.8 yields 0.071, 14.6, 15.8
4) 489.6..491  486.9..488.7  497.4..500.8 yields 0.107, 14.3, 16.3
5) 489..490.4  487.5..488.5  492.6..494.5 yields 0.027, 14.4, 11.5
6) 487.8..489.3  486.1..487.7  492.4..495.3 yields -0.052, 14.6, 12.5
